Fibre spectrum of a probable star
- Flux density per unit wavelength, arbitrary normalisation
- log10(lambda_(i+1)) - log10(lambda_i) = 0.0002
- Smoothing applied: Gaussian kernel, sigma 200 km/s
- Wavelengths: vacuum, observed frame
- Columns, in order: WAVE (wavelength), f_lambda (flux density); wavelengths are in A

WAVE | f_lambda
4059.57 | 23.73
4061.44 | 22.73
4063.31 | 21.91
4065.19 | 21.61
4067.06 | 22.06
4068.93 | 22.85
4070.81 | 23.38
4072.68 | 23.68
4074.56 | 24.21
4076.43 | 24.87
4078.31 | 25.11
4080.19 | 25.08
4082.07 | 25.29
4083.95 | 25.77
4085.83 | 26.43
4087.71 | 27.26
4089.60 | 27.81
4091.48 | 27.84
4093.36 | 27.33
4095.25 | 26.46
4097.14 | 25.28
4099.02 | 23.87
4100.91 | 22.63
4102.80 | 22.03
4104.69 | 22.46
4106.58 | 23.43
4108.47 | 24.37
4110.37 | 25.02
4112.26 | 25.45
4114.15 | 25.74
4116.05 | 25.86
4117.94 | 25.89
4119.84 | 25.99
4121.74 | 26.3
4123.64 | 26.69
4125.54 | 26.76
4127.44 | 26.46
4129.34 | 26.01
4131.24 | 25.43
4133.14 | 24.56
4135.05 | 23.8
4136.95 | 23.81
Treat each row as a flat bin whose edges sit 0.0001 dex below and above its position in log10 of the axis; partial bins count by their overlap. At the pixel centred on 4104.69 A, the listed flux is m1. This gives 22.46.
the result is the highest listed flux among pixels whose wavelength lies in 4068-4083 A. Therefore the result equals 25.29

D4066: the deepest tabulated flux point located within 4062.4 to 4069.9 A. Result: 21.61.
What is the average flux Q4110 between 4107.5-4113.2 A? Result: 24.9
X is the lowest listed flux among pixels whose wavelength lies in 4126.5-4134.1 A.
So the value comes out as 24.56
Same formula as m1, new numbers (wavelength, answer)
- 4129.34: 26.01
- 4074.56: 24.21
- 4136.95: 23.81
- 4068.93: 22.85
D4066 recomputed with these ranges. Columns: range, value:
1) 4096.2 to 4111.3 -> 22.03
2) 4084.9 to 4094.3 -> 26.43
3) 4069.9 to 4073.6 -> 23.38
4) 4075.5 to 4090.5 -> 24.87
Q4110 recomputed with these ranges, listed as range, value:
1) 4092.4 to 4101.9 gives 25.1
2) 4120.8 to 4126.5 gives 26.6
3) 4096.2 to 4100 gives 24.6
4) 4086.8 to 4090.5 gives 27.5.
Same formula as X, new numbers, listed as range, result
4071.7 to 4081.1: 23.68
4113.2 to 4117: 25.74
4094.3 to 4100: 23.87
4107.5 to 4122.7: 24.37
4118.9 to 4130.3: 25.99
